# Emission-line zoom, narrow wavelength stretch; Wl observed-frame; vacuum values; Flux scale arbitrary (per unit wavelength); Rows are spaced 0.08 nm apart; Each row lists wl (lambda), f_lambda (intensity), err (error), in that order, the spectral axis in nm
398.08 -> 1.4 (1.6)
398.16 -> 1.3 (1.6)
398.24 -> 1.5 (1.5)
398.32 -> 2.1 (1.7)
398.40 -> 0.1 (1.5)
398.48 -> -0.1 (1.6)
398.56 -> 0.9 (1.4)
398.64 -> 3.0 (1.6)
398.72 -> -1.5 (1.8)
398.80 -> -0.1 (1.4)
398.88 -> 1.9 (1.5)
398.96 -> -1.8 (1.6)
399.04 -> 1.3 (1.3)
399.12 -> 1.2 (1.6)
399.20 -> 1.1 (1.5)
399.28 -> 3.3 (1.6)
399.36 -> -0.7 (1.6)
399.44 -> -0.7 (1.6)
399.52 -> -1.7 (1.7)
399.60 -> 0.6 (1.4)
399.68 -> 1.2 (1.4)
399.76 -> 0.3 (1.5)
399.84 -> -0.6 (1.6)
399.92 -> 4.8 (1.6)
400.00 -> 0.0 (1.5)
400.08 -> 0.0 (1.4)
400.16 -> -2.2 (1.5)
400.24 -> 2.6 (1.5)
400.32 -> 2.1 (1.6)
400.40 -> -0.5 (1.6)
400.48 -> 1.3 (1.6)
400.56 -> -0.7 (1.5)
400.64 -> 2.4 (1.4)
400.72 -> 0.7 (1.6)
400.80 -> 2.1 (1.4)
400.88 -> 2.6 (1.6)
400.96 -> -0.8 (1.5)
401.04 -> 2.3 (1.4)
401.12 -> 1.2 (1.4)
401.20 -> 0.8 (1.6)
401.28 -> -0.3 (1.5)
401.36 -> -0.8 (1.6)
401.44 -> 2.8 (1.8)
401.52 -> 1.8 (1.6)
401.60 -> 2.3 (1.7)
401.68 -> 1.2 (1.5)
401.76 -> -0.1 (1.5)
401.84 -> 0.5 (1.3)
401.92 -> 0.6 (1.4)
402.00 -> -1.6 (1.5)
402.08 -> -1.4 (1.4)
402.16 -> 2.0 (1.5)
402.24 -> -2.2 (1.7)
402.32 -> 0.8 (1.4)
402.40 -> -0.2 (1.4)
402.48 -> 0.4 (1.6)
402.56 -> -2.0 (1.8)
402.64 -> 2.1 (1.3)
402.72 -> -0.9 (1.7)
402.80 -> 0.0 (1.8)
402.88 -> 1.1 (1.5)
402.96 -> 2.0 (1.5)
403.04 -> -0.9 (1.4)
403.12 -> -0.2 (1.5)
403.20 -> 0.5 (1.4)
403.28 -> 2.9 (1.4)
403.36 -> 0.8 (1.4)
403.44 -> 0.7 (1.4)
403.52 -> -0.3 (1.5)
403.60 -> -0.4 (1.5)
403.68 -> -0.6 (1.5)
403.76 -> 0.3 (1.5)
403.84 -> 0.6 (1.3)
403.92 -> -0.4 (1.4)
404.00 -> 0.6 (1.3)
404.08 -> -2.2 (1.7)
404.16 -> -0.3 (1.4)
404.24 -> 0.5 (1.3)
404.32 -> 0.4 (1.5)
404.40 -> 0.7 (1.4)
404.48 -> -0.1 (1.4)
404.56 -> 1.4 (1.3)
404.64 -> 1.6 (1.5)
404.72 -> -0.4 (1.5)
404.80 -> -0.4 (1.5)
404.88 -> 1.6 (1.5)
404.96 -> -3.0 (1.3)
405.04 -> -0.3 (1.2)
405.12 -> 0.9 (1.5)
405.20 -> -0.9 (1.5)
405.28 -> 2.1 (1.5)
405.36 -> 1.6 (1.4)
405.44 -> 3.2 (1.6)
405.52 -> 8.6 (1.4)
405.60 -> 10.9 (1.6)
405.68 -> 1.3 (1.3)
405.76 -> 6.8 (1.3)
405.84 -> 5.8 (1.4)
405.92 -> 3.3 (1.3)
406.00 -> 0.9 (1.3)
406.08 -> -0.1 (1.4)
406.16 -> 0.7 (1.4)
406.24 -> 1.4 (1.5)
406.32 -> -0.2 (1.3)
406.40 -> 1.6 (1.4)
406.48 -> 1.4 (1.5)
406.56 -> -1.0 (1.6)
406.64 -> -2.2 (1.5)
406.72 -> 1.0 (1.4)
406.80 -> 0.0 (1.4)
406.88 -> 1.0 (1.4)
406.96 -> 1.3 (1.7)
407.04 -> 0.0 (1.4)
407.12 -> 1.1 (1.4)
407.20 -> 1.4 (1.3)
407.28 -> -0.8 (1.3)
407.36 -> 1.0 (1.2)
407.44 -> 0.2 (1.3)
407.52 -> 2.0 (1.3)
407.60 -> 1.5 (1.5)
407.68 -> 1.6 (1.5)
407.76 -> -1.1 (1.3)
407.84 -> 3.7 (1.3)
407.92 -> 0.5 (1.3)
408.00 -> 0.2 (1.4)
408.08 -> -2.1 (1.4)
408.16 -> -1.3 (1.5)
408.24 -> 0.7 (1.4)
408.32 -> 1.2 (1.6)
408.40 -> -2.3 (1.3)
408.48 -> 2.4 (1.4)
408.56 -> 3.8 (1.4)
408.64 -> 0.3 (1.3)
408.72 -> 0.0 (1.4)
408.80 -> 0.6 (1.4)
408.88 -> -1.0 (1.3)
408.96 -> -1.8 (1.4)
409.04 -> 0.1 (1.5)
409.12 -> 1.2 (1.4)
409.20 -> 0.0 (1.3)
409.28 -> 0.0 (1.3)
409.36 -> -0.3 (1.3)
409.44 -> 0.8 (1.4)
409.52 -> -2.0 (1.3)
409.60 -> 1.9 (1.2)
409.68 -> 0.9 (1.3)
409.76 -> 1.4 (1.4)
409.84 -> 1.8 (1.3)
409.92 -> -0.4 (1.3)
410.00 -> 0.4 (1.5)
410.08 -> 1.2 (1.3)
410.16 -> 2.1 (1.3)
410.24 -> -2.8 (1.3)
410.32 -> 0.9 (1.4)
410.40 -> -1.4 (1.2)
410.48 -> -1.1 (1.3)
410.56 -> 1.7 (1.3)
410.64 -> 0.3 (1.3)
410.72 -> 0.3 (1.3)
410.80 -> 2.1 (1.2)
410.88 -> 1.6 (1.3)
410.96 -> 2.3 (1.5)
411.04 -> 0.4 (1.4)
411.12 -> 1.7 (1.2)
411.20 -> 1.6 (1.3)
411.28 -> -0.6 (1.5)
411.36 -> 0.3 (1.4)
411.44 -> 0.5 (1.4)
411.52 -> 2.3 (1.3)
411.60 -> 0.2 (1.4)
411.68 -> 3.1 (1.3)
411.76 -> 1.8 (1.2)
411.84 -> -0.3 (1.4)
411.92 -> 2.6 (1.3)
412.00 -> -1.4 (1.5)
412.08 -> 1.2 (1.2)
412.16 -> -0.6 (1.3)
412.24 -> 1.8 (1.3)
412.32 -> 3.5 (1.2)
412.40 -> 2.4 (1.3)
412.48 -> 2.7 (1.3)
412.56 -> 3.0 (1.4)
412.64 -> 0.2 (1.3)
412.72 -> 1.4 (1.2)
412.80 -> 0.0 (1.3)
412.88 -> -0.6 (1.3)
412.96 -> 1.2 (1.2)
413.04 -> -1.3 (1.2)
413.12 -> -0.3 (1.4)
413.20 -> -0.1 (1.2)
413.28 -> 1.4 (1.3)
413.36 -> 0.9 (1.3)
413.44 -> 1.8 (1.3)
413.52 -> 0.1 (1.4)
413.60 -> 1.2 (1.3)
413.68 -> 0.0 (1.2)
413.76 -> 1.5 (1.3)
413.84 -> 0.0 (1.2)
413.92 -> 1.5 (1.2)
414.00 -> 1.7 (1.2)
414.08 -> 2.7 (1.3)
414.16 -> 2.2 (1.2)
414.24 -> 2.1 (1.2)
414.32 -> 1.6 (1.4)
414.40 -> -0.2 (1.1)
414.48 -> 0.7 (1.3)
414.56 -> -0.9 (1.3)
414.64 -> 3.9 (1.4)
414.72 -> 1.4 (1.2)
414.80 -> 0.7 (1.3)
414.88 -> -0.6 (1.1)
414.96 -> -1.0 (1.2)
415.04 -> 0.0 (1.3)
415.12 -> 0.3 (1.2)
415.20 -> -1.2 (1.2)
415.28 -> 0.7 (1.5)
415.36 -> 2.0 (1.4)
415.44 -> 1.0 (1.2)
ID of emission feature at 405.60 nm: [O II] 3727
